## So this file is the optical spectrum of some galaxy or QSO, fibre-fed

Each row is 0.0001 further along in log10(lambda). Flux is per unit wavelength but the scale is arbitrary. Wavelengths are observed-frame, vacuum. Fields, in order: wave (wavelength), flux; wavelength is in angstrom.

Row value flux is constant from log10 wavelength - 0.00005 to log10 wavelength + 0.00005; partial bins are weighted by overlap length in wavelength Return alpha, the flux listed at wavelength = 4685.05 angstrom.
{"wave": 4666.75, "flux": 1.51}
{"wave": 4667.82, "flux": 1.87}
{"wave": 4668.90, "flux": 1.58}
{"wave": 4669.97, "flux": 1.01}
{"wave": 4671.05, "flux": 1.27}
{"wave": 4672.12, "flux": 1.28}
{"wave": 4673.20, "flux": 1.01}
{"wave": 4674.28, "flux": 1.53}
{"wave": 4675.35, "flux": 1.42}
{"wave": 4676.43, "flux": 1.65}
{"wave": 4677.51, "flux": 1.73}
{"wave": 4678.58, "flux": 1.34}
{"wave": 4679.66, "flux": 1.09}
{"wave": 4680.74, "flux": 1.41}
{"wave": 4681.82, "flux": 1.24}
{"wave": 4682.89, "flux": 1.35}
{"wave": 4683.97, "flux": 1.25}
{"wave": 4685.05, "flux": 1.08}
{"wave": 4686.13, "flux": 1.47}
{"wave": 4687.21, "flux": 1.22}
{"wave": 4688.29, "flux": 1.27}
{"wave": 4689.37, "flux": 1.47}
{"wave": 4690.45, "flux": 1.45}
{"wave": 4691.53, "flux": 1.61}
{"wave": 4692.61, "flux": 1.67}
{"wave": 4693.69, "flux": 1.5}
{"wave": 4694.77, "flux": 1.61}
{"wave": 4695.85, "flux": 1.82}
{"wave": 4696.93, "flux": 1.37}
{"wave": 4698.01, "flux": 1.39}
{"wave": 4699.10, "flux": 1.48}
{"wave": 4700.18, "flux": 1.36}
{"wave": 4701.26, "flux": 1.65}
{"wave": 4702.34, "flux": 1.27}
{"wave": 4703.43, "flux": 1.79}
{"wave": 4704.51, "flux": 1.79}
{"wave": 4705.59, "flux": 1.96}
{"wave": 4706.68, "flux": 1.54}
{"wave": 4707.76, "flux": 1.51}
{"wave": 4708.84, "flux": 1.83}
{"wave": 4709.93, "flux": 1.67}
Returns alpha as 1.08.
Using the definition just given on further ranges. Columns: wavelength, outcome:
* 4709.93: 1.67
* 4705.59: 1.96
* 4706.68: 1.54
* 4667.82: 1.87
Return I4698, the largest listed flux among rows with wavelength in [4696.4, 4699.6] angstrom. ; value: 1.48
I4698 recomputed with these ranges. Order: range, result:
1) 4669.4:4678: 1.73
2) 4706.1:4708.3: 1.54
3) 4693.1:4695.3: 1.61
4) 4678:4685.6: 1.41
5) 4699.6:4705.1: 1.79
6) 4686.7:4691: 1.47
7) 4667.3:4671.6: 1.87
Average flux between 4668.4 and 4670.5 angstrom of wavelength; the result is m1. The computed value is 1.29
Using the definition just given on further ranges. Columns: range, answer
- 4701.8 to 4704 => 1.53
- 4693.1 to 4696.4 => 1.64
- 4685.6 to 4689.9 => 1.36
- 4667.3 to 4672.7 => 1.4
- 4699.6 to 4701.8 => 1.51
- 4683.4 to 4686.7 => 1.27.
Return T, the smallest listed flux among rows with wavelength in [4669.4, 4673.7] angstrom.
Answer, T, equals 1.01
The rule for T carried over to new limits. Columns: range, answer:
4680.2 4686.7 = 1.08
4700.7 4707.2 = 1.27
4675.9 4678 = 1.65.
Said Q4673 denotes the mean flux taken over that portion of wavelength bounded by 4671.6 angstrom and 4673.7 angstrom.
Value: 1.14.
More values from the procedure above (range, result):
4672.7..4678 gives 1.47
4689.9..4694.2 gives 1.56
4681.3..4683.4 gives 1.3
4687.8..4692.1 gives 1.45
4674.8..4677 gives 1.54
